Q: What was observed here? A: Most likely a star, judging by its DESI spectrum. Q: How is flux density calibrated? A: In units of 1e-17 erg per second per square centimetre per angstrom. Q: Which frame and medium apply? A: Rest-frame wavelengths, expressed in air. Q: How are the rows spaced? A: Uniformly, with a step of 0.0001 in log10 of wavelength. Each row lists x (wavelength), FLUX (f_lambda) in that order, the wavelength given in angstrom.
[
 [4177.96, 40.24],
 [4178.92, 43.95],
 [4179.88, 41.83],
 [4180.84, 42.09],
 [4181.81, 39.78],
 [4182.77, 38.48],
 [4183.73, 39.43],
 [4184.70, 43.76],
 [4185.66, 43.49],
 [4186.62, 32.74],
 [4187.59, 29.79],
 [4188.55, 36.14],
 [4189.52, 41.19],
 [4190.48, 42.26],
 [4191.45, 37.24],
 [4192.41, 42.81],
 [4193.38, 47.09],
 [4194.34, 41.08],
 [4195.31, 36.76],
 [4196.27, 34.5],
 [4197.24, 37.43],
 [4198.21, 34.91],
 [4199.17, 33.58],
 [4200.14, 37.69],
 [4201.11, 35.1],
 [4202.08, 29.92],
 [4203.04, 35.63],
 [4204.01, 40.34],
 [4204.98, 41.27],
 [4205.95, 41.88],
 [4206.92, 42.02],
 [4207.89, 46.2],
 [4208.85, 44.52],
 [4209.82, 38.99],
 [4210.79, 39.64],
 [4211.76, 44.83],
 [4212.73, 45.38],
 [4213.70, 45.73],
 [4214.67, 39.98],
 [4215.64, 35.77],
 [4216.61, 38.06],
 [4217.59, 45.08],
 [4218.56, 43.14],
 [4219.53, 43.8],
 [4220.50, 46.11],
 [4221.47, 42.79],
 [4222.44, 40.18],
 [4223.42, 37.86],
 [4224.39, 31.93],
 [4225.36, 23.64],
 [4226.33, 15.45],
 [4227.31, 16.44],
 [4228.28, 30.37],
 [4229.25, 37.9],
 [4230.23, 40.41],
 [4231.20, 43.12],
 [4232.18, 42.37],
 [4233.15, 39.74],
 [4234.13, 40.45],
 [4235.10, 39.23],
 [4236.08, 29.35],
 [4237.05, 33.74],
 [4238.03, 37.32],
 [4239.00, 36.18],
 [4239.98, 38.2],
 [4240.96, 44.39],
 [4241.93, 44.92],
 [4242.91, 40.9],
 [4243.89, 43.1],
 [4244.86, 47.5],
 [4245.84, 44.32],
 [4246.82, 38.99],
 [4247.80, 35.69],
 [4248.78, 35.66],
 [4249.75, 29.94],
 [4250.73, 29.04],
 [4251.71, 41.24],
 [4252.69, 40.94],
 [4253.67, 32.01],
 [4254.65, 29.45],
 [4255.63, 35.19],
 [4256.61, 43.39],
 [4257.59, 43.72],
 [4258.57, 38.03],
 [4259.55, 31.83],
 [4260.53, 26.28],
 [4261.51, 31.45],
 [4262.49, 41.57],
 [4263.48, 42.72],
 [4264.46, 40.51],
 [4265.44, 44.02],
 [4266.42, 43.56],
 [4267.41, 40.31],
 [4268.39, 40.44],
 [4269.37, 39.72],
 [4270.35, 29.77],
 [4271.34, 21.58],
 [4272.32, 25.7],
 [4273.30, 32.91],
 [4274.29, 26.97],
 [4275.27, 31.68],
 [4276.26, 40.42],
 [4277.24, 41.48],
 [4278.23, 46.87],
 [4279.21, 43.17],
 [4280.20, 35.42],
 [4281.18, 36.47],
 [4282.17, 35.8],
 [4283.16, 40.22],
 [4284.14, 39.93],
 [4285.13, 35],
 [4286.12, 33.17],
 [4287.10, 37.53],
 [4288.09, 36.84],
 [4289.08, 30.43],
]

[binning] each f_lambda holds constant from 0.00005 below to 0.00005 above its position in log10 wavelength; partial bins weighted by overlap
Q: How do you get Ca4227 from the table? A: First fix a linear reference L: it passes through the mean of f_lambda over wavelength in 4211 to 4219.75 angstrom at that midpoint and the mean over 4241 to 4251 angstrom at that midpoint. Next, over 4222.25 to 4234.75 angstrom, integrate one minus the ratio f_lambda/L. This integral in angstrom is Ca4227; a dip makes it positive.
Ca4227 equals 2.2 angstrom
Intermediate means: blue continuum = 42.3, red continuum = 39.5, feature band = 33.7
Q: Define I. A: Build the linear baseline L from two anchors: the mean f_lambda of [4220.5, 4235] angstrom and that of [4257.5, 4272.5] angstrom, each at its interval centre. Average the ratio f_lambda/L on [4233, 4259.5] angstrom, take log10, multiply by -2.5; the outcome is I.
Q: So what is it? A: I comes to -0.072 mag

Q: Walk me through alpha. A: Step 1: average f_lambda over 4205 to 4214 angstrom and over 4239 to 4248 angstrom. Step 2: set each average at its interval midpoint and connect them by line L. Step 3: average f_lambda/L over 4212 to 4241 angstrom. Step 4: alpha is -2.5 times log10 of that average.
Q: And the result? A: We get 0.138 mag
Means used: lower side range 43.1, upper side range 41.9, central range 37.4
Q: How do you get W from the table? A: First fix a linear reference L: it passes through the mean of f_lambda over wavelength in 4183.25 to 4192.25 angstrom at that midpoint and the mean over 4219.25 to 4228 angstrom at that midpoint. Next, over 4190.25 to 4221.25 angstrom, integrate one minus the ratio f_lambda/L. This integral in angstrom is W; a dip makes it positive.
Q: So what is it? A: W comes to -4.1 angstrom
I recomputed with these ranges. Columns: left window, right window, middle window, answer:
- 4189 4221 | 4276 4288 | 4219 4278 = 0.08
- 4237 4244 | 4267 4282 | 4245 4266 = 0.02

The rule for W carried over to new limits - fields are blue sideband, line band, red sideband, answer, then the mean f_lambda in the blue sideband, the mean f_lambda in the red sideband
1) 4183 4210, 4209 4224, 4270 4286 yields -1.5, 38.9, 35.2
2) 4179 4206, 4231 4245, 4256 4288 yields -0.8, 38.5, 36.9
